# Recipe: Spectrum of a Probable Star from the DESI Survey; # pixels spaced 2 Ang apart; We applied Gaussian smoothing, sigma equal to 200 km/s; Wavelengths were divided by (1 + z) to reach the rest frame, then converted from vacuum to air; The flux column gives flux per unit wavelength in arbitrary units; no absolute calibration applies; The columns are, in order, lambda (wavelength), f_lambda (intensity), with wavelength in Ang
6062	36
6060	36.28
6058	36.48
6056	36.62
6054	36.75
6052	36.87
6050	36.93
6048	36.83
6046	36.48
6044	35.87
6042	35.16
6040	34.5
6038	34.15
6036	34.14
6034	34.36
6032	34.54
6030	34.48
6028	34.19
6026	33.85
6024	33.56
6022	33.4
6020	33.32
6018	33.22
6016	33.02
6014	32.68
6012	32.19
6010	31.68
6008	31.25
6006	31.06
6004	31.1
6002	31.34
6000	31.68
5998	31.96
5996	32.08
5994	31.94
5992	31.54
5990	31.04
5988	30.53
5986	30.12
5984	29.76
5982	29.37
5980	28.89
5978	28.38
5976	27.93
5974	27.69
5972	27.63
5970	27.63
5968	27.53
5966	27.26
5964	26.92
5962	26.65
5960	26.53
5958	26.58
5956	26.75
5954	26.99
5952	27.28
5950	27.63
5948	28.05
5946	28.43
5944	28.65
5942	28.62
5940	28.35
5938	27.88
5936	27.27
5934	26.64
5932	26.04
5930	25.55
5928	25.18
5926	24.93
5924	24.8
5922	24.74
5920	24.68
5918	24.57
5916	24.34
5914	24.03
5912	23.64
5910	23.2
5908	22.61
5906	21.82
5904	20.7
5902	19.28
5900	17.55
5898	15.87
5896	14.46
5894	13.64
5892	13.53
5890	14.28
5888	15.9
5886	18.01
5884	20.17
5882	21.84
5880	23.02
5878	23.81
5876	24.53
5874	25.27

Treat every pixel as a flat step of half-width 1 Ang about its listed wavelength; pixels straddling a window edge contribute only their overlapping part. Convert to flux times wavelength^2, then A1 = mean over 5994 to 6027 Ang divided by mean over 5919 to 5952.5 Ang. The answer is 1.2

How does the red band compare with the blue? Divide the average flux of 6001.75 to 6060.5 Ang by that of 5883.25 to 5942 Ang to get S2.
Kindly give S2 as 1.56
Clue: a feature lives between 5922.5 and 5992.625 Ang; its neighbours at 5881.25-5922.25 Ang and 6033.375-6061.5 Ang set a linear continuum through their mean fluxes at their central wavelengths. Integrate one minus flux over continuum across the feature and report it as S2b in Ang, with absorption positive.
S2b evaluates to -4.9 Ang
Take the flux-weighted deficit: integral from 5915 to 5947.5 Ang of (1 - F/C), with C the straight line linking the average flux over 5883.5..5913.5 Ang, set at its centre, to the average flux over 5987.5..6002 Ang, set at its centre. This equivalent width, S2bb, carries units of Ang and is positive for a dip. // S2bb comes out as -4.9 Ang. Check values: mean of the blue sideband 18.4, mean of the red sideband 31.6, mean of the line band 26.3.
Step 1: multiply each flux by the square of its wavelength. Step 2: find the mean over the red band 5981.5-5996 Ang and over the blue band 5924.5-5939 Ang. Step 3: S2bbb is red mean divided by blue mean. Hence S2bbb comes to 1.2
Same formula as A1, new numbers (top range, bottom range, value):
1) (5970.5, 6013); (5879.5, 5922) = 1.57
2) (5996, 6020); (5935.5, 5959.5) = 1.18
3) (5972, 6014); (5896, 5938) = 1.35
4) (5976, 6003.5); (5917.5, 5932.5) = 1.25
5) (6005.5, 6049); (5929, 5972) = 1.27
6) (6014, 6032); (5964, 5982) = 1.23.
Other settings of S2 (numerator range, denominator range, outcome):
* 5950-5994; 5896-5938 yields 1.22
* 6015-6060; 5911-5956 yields 1.33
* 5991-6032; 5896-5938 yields 1.40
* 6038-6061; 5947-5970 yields 1.33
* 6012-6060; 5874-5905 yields 1.87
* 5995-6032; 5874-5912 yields 1.68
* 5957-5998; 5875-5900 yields 1.58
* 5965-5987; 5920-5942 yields 1.08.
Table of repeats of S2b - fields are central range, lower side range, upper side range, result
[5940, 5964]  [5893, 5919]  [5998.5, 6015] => -1.9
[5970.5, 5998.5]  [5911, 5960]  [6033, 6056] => 0.7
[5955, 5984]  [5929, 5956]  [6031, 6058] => 2.0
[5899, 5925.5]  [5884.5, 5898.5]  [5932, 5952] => -3.1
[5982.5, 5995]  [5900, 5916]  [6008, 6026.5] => -0.3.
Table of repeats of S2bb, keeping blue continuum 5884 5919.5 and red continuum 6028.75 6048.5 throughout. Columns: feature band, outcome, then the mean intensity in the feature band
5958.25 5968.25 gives -0.2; 26.9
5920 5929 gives -1.2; 24.9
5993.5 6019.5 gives -0.5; 32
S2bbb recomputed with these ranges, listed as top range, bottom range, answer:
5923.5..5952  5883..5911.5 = 1.52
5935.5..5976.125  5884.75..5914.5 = 1.52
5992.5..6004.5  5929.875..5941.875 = 1.19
